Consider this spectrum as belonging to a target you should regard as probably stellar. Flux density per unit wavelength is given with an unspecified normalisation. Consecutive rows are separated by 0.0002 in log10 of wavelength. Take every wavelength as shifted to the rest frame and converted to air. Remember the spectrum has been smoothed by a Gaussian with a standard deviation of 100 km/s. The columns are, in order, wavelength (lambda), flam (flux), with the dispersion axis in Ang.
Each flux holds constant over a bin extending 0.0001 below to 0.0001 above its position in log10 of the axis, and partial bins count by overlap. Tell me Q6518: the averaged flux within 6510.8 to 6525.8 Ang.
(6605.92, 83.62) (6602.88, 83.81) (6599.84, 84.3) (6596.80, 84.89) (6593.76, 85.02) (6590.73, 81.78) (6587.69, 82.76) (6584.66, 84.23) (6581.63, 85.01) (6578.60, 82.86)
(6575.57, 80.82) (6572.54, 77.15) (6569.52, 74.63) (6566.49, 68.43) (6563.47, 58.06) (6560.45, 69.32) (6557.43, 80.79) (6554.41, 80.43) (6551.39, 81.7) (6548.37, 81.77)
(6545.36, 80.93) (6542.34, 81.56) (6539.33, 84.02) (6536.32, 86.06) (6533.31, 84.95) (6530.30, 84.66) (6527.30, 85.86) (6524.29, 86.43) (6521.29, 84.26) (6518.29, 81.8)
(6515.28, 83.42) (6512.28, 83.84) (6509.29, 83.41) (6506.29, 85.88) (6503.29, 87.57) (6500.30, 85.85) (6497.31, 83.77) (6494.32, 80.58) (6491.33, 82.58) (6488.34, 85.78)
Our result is 83.9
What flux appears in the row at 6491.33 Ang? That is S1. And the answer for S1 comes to 82.58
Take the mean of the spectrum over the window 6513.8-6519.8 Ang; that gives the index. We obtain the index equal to 82.5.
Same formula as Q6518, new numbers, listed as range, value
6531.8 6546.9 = 83.5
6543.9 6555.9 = 81.2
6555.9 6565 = 69.4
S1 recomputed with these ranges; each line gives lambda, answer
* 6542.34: 81.56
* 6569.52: 74.63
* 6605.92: 83.62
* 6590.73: 81.78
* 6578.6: 82.86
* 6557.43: 80.79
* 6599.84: 84.3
